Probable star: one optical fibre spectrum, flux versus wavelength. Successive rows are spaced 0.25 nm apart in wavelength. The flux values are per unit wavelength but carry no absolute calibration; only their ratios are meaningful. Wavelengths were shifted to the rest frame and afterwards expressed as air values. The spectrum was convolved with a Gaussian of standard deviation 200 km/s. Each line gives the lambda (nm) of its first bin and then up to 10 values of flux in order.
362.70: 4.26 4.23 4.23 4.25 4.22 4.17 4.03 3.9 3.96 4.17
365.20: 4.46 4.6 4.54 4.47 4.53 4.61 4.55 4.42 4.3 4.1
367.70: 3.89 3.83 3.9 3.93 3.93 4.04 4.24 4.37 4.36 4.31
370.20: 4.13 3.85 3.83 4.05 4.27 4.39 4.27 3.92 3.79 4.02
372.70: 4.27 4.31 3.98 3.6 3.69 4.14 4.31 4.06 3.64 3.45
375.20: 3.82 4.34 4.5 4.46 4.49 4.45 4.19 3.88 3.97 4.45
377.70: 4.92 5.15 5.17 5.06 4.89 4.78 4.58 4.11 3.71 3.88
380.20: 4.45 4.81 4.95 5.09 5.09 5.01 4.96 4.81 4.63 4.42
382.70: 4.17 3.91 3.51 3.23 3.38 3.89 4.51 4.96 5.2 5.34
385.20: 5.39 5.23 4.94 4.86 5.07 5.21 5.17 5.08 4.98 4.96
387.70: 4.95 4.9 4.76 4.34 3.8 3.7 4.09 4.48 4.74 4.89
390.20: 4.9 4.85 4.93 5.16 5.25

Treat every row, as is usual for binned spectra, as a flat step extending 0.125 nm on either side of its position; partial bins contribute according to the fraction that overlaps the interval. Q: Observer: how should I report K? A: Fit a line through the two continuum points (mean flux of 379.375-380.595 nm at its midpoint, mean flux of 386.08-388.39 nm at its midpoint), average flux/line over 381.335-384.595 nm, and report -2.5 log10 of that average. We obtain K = 0.063 mag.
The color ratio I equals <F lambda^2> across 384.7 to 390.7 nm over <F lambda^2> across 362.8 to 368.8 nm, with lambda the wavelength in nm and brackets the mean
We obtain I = 1.3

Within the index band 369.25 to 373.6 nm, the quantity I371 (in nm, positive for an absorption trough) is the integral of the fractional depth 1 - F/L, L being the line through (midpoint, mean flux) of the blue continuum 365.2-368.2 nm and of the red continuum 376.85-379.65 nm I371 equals 0.34 nm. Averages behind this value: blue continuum 4.33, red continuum 4.61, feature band 4.1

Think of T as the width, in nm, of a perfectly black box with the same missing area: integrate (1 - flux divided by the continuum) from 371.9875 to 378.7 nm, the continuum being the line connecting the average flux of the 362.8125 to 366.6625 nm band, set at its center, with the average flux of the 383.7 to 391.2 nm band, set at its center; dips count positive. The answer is 0.423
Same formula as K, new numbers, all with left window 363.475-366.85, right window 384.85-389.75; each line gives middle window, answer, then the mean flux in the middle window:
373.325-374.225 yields 0.16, 3.89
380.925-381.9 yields -0.08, 5.01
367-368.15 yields 0.08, 4.05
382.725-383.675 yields 0.29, 3.6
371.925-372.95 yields 0.11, 4.05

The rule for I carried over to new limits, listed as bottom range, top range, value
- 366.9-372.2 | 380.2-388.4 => 1.25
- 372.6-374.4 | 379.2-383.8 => 1.12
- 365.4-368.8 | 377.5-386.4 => 1.18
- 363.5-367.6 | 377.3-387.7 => 1.19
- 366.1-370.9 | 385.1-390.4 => 1.27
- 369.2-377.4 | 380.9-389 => 1.21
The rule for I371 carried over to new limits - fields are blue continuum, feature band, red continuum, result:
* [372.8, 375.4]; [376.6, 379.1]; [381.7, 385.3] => -0.33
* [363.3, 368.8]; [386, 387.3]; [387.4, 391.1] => -0.14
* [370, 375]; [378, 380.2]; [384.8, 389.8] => -0.09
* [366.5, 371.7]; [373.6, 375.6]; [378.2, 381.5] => 0.21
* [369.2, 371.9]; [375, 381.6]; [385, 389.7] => -0.11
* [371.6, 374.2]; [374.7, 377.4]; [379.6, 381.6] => 0.08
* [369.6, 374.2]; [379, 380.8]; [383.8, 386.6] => 0.09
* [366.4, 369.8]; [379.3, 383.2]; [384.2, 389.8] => 0.10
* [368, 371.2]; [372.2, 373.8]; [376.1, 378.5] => 0.12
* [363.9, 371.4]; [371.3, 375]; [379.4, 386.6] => 0.28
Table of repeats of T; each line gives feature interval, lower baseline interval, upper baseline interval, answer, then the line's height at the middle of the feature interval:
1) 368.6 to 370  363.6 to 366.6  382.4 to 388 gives 0.06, 4.38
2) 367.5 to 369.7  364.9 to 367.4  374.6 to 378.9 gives 0.20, 4.45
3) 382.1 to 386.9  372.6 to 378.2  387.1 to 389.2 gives -0.17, 4.43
